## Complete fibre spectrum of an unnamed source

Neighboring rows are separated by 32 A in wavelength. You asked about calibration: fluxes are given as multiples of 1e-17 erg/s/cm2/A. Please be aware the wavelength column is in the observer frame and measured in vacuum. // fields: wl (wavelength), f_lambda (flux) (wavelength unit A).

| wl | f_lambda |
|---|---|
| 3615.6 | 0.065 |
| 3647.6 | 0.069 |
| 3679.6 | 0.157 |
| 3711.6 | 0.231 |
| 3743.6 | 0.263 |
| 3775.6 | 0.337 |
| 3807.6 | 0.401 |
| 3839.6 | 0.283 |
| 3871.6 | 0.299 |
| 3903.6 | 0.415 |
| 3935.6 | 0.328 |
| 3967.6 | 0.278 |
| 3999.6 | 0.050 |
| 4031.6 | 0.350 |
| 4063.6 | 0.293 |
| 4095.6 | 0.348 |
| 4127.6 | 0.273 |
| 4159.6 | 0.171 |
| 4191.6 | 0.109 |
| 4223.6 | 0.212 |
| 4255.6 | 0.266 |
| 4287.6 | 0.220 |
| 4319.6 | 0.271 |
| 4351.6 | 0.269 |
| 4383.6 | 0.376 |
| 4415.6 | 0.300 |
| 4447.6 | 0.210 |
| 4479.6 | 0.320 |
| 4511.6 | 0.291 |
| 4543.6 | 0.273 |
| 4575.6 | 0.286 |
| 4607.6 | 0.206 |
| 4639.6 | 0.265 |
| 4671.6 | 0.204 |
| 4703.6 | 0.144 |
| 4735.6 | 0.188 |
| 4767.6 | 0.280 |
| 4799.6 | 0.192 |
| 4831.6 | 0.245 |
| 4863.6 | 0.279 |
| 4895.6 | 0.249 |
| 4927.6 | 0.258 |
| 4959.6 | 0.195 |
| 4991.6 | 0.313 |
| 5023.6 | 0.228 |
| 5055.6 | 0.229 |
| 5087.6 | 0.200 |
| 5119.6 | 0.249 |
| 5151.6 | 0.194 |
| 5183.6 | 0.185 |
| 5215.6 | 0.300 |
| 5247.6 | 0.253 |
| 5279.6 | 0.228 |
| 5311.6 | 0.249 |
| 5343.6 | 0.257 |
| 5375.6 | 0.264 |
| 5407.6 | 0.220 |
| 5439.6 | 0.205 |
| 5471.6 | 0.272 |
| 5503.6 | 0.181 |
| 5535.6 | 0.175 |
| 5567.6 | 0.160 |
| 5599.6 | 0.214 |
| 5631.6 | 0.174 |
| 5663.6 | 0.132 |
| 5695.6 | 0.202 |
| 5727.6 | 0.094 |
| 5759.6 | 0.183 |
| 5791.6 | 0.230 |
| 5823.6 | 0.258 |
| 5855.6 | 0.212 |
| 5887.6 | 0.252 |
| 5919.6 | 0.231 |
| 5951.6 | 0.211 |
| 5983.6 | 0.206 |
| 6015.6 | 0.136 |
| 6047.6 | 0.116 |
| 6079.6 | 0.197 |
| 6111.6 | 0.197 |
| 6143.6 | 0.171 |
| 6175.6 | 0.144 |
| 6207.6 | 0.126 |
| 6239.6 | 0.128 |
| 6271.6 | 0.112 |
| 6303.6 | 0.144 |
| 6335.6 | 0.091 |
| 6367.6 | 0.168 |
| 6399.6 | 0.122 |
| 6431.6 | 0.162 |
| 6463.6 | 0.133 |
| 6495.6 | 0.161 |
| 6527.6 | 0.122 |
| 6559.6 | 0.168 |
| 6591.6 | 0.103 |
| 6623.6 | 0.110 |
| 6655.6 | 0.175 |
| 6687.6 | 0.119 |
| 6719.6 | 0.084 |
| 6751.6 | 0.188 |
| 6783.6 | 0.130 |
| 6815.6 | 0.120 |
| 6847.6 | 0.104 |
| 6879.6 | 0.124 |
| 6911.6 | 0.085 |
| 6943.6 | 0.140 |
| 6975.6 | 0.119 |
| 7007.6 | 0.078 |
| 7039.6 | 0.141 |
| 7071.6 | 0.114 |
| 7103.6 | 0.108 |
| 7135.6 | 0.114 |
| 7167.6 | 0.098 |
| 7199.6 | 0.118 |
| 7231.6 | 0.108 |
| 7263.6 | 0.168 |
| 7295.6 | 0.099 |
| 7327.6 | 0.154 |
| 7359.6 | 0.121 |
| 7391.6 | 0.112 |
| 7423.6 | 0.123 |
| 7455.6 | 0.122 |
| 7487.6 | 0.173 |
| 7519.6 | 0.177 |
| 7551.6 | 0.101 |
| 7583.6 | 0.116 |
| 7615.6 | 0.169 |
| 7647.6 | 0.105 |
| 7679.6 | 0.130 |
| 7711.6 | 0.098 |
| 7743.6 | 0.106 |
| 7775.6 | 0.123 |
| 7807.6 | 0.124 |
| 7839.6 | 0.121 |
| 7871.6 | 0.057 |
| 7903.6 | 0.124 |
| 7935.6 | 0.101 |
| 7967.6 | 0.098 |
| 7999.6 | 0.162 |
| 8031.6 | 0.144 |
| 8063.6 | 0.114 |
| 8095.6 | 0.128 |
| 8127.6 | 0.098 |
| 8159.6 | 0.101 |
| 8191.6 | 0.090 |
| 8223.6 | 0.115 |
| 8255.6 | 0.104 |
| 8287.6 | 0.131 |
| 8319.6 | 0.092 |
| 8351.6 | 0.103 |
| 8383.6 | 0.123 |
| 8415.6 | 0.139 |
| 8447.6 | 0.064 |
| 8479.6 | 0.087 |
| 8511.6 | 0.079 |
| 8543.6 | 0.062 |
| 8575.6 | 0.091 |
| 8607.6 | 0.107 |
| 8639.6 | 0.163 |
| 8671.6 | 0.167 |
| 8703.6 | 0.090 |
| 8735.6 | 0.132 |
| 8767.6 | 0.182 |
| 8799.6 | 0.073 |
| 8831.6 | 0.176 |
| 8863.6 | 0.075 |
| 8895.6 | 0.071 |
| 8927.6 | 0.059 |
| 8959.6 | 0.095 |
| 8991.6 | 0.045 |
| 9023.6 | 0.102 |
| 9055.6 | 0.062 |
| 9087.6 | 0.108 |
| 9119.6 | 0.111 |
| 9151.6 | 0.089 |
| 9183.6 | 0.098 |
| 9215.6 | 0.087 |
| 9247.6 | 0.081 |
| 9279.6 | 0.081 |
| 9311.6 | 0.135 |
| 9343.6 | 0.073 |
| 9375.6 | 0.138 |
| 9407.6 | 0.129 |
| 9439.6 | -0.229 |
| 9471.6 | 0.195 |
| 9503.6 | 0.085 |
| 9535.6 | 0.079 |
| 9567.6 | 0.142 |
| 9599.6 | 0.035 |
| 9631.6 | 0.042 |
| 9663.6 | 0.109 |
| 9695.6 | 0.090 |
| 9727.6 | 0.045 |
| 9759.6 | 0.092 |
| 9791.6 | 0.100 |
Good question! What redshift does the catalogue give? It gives 0.90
